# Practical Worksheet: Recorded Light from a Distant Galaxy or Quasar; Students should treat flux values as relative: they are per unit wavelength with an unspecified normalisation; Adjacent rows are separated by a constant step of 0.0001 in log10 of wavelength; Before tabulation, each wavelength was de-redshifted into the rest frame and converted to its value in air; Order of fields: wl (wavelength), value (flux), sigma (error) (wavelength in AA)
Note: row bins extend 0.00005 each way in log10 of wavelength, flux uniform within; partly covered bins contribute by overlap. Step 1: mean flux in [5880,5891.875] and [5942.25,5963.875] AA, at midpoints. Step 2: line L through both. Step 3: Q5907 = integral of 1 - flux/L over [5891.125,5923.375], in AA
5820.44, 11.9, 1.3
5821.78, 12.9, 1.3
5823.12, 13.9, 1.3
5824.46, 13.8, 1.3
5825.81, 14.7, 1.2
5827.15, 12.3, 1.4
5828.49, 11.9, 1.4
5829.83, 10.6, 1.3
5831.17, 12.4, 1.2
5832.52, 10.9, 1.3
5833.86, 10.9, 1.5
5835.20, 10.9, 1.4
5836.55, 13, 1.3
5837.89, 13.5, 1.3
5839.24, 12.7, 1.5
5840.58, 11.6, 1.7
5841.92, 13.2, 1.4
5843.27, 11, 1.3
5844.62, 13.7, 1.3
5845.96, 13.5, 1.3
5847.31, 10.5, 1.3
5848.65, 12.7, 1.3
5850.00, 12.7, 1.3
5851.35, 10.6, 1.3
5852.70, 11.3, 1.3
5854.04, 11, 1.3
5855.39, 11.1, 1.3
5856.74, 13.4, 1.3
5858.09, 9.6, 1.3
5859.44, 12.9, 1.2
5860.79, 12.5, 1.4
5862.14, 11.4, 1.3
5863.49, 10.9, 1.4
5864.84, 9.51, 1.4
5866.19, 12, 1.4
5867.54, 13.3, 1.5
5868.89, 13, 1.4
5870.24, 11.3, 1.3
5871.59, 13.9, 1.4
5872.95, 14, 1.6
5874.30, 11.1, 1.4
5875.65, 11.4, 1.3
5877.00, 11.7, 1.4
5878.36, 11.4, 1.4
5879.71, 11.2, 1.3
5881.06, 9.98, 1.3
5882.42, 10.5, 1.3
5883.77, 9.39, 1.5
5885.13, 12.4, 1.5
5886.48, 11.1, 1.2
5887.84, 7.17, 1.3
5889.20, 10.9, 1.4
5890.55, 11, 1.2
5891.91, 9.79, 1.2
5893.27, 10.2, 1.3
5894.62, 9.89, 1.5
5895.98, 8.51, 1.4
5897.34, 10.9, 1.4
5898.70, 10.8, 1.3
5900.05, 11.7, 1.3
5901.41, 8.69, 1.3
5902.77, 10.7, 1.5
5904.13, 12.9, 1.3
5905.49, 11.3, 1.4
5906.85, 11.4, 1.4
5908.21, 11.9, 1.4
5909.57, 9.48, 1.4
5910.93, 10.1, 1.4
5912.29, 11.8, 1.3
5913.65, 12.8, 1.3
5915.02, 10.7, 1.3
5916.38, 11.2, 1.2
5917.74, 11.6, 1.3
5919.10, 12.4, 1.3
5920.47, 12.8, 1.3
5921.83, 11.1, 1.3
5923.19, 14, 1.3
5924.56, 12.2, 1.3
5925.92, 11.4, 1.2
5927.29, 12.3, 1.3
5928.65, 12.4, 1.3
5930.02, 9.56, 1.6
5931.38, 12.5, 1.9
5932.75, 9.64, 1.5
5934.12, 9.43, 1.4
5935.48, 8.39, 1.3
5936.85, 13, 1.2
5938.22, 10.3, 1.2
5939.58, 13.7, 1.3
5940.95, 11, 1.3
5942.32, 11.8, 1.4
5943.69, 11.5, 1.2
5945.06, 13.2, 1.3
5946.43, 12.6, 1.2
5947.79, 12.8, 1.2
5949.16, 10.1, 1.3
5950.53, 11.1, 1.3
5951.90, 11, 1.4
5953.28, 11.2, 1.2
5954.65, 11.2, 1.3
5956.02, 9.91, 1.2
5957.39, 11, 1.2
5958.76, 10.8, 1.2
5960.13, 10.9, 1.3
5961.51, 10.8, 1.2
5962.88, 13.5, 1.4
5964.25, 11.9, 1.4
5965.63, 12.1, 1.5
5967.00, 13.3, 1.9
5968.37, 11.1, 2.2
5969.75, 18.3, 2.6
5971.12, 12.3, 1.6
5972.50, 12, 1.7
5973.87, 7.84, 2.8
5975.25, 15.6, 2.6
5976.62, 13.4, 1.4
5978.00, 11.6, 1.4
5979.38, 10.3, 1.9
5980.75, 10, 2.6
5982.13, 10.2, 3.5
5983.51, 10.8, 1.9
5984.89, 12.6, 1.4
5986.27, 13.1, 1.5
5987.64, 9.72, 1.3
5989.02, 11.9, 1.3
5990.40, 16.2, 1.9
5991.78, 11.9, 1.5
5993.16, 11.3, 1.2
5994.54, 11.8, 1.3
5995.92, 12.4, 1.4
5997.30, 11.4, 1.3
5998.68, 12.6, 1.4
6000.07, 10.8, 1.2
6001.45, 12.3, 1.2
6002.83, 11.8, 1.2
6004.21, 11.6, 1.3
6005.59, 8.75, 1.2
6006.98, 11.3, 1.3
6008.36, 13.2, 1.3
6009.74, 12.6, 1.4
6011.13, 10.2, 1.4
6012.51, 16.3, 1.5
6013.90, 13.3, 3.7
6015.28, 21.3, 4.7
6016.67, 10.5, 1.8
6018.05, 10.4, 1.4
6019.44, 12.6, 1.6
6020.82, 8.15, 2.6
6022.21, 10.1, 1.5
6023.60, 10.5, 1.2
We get -1.2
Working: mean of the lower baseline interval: 10.3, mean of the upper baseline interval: 11.5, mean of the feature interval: 11.1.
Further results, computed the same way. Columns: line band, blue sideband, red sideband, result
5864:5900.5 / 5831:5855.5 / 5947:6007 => 2.7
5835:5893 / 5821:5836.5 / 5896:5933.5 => 1.5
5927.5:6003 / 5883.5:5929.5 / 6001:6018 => 1.8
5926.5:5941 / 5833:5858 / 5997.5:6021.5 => 1.2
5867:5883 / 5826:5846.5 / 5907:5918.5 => -0.3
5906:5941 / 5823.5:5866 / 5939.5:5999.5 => 1.4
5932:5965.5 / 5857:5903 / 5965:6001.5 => 1.3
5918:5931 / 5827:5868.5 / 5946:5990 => -0.3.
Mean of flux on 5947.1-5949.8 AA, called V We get 11.5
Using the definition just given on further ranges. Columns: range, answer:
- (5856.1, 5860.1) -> 11.9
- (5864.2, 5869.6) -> 12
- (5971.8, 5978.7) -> 12.1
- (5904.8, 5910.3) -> 11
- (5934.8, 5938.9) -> 10.6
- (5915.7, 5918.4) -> 11.4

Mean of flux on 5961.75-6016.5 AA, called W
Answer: 12.3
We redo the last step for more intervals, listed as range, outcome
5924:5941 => 11.2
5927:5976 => 11.7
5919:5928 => 12.3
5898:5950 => 11.5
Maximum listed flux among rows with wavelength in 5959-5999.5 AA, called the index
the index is 18.3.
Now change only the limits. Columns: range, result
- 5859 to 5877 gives 14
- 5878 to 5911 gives 12.9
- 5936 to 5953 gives 13.7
